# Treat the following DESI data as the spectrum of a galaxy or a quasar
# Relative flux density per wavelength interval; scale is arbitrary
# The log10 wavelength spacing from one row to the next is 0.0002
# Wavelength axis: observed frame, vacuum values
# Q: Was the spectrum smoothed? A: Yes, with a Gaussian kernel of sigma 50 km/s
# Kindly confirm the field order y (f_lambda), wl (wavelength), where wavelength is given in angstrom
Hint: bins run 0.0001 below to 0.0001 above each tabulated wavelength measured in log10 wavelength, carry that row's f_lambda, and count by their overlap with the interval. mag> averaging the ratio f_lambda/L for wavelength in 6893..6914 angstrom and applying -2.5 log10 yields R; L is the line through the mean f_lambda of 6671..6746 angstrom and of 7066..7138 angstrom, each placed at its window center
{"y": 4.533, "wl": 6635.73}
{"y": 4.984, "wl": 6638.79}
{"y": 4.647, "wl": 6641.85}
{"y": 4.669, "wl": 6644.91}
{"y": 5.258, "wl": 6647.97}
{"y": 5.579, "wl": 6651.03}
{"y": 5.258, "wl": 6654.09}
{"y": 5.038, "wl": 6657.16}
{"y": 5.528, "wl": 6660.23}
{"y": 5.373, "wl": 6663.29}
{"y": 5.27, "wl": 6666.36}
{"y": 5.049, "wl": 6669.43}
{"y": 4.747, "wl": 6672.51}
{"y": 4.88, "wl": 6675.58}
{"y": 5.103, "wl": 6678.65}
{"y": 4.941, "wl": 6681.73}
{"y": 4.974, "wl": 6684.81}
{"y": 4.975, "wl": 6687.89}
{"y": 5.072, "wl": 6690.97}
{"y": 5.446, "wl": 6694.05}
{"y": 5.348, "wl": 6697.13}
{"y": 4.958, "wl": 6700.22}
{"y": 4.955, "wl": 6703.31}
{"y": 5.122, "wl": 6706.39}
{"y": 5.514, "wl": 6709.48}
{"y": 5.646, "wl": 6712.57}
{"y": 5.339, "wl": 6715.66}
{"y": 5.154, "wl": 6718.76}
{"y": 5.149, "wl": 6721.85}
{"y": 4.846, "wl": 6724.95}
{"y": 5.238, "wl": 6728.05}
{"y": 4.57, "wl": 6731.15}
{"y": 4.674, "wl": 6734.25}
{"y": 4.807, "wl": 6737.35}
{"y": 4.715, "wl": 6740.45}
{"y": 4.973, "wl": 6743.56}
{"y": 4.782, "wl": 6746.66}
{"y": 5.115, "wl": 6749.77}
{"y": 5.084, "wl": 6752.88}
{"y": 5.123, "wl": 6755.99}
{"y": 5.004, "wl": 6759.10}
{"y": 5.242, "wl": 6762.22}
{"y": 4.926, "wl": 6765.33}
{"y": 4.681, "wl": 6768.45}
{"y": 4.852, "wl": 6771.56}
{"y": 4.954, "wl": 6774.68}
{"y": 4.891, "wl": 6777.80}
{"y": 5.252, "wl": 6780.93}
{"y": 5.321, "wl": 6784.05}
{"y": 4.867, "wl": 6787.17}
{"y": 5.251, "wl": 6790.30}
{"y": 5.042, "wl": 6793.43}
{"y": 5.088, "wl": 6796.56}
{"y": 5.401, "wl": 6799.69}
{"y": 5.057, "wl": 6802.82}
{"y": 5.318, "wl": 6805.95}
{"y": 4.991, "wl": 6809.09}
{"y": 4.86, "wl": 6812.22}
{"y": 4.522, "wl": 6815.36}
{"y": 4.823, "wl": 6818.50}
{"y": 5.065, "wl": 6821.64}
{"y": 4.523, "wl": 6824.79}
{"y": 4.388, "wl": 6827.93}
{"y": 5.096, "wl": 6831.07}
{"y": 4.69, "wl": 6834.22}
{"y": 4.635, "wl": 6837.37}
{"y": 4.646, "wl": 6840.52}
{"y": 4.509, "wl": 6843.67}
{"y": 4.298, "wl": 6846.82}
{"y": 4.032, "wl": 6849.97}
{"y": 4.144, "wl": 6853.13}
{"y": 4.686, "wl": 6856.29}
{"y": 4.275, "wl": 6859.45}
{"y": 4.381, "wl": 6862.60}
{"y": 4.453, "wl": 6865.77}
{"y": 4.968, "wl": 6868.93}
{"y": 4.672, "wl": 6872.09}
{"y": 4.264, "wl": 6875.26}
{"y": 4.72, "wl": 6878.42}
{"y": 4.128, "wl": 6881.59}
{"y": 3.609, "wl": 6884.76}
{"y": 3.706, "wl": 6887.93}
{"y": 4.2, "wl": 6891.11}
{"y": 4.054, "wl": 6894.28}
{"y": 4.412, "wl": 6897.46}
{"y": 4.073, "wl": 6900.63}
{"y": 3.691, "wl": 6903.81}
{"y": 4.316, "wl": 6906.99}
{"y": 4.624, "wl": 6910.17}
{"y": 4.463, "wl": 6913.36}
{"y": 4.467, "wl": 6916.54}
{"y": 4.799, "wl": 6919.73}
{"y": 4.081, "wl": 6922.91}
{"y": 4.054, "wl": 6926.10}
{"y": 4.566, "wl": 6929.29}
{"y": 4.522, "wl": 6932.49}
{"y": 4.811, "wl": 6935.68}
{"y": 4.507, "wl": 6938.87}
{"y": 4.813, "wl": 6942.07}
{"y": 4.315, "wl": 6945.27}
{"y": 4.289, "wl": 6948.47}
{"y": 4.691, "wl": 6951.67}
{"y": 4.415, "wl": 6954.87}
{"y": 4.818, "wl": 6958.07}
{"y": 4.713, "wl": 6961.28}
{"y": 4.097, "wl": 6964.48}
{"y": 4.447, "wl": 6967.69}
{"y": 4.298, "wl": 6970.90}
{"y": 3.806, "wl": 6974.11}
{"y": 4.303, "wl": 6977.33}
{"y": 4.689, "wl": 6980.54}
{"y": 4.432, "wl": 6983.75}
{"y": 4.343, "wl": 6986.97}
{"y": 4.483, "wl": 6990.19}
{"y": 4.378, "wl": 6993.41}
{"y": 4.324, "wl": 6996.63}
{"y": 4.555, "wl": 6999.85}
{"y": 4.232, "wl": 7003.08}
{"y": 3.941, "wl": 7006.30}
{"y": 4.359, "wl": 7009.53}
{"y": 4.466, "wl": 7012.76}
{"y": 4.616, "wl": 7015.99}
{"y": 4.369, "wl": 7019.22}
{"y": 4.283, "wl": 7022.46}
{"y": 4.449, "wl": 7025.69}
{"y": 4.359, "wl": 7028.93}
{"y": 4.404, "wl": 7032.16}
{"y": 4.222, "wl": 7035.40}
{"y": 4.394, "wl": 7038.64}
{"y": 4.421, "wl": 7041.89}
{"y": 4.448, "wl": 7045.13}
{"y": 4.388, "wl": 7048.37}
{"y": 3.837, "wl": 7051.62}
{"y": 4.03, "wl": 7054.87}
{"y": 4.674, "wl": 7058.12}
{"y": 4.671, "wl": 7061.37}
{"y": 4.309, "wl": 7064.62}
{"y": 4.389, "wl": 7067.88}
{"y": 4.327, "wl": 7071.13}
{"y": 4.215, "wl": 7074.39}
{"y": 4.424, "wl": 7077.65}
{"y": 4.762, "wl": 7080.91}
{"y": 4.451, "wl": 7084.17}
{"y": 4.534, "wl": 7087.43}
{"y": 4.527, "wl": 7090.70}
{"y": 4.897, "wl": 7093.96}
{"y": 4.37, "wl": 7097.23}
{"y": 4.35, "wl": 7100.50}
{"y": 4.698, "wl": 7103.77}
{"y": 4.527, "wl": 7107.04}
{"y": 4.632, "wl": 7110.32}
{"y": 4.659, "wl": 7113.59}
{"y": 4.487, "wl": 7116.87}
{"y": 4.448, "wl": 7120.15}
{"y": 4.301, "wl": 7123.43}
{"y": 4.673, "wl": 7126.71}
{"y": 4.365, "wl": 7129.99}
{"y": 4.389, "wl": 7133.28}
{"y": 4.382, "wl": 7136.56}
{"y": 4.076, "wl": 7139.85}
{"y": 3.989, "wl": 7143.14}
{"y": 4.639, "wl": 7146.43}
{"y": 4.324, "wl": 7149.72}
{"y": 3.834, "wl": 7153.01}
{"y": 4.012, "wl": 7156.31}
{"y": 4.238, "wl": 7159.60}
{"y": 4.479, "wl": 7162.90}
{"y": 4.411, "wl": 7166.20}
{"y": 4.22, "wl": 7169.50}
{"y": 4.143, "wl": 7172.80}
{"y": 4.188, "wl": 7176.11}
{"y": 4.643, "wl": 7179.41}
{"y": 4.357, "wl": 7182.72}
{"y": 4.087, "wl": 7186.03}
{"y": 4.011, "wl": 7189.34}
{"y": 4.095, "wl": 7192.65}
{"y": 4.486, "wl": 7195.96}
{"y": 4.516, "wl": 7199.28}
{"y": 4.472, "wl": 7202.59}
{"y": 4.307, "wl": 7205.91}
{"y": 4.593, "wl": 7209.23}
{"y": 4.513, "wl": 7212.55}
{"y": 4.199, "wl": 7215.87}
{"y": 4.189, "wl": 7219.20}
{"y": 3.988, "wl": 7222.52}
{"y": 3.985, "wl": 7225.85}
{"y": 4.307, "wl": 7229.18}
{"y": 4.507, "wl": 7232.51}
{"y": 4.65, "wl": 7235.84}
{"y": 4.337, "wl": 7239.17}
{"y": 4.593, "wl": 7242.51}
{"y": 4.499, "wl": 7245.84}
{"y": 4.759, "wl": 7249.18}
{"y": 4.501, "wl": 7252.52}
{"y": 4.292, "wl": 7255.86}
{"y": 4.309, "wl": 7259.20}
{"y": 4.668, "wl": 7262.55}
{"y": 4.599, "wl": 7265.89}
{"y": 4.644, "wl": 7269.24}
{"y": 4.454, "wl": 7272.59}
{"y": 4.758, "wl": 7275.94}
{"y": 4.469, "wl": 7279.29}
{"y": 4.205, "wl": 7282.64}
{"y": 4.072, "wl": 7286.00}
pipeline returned 0.13 mag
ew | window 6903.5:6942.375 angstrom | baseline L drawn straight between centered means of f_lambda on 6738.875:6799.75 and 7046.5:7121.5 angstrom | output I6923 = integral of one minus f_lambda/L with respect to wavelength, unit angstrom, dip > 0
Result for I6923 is 2.4 angstrom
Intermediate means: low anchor 5.02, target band 4.45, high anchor 4.46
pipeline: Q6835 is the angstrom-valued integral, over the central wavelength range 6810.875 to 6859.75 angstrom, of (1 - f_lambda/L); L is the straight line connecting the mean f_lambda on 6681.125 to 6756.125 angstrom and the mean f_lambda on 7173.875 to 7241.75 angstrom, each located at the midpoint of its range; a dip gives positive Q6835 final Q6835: 3.0 angstrom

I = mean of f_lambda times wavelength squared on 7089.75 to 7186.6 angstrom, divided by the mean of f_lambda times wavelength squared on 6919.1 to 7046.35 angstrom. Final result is 1.04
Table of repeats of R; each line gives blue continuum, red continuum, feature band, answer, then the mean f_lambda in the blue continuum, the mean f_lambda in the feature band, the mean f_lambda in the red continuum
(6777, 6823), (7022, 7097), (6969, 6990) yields 0.069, 5.05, 4.32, 4.41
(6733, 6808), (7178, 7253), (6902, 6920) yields 0.108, 5.02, 4.36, 4.37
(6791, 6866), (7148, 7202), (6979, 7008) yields 0.030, 4.71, 4.37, 4.26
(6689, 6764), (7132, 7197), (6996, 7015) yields 0.056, 5.08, 4.32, 4.25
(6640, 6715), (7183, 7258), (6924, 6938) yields 0.071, 5.14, 4.47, 4.36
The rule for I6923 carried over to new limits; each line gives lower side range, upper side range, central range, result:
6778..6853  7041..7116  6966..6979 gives 1.1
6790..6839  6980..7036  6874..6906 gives 4.2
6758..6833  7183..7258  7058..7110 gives 0.6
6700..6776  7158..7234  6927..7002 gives 3.3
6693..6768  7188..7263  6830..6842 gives 0.4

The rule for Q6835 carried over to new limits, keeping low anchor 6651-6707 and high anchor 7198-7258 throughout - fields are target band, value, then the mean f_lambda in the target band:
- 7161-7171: 0.25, 4.37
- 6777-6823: -0.80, 5.05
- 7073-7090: 0.41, 4.48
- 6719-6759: 0.90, 4.93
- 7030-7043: 0.82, 4.36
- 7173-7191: 0.86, 4.25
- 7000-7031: 2.17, 4.35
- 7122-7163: 2.14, 4.28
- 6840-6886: 4.69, 4.39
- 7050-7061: 0.93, 4.24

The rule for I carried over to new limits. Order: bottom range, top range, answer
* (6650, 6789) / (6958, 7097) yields 0.95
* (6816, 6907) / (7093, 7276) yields 1.09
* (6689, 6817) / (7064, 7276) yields 0.98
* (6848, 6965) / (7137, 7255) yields 1.07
